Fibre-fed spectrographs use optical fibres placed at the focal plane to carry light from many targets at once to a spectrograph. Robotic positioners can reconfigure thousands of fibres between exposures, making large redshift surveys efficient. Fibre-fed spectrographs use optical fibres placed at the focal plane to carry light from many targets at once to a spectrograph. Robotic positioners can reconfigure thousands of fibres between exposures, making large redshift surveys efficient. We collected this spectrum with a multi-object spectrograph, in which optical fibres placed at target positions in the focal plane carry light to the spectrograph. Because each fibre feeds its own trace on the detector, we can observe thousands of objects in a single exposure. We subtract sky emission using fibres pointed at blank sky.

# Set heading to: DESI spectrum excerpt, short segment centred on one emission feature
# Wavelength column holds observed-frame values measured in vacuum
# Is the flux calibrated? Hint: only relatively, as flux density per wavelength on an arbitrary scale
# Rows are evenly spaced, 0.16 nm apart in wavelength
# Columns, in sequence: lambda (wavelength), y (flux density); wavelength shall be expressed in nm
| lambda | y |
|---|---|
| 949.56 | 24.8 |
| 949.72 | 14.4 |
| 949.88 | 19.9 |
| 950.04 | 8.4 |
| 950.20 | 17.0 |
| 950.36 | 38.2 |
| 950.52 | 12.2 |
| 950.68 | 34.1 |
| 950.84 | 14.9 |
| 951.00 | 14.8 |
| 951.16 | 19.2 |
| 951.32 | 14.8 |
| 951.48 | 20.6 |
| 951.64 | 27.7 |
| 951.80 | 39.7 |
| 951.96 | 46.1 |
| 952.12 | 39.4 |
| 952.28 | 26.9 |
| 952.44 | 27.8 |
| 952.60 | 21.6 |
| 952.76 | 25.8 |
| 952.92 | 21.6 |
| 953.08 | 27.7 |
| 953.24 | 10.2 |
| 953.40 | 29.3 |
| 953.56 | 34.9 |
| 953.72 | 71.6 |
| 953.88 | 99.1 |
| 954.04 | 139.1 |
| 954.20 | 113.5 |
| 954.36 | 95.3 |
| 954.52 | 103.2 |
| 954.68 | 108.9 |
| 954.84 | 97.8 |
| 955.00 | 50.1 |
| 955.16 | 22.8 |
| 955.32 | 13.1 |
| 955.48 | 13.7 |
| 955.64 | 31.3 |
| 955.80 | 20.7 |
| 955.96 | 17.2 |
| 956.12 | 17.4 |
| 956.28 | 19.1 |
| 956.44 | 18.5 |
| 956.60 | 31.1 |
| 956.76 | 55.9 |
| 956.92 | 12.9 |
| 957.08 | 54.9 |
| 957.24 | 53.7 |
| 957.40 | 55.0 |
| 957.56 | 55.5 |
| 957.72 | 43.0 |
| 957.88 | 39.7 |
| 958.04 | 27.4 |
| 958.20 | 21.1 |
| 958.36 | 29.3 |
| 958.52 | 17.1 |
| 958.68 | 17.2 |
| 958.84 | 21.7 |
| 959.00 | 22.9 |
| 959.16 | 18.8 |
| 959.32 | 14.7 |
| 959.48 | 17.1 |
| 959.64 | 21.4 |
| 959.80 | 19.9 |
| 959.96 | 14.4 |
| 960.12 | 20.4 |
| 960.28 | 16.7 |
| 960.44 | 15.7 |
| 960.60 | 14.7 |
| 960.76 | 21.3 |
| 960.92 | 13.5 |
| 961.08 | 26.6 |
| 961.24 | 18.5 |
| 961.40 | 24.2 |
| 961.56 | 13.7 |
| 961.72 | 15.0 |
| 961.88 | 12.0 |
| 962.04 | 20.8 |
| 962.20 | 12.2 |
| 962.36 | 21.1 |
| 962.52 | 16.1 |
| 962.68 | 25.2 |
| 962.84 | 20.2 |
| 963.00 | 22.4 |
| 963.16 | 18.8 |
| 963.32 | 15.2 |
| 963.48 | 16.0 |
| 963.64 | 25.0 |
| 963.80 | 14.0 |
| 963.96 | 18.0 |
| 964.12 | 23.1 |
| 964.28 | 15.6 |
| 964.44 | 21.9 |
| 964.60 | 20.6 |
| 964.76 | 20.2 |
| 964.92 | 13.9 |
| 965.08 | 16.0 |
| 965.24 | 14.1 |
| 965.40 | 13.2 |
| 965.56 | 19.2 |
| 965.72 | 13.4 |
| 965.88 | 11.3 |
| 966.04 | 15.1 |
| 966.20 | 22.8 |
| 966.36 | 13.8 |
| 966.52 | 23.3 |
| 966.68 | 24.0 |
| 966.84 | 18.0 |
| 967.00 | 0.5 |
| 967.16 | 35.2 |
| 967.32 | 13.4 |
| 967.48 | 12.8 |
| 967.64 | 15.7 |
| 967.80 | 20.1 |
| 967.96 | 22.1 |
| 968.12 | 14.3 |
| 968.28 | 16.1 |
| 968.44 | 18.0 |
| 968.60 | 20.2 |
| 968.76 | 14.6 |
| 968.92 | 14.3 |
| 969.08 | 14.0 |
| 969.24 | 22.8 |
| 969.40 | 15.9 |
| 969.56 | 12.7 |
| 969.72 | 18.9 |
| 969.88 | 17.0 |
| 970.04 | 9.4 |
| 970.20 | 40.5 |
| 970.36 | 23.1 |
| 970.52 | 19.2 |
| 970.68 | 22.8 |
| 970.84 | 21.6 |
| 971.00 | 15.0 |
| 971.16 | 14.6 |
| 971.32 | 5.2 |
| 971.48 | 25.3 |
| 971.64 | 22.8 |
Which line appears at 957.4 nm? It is [N II]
